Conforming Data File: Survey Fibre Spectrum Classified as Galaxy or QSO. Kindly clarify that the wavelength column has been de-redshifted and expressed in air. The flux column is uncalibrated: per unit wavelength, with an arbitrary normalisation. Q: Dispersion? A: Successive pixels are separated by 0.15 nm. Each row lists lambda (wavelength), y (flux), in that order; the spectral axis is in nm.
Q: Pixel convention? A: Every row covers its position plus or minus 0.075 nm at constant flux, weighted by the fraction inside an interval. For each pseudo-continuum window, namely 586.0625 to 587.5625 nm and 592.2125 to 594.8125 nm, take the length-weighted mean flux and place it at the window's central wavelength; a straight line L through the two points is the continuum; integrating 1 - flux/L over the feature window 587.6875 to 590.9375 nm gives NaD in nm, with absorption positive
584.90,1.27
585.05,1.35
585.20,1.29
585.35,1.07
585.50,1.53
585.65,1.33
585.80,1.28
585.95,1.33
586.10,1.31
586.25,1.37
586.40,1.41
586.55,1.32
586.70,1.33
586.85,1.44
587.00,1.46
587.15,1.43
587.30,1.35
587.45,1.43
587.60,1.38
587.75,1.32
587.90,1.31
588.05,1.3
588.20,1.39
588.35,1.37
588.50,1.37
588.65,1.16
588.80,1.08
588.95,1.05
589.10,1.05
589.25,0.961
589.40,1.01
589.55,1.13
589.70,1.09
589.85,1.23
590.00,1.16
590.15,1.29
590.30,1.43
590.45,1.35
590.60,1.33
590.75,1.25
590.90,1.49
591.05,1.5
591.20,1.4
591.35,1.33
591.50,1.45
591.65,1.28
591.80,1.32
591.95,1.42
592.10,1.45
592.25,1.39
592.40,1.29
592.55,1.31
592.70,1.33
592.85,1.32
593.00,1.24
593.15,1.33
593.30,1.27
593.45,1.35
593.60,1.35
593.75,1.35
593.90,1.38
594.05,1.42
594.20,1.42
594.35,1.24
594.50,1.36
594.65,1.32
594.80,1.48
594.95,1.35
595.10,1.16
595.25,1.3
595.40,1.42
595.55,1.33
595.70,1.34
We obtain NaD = 0.330 nm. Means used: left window 1.39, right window 1.34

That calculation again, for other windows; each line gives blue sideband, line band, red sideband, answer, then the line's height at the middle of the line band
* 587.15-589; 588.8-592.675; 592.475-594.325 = 0.130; 1.32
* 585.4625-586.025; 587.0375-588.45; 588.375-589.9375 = -0.172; 1.22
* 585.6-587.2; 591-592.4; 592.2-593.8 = -0.061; 1.33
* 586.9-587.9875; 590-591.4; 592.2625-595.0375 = -0.004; 1.36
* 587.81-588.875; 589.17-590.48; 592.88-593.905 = 0.119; 1.29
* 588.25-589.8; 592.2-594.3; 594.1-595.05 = -0.054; 1.3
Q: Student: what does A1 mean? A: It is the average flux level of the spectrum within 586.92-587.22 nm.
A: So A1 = 1.45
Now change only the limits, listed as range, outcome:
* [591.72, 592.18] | 1.4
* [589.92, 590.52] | 1.31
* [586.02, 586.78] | 1.35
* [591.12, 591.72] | 1.37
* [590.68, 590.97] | 1.37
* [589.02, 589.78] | 1.05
